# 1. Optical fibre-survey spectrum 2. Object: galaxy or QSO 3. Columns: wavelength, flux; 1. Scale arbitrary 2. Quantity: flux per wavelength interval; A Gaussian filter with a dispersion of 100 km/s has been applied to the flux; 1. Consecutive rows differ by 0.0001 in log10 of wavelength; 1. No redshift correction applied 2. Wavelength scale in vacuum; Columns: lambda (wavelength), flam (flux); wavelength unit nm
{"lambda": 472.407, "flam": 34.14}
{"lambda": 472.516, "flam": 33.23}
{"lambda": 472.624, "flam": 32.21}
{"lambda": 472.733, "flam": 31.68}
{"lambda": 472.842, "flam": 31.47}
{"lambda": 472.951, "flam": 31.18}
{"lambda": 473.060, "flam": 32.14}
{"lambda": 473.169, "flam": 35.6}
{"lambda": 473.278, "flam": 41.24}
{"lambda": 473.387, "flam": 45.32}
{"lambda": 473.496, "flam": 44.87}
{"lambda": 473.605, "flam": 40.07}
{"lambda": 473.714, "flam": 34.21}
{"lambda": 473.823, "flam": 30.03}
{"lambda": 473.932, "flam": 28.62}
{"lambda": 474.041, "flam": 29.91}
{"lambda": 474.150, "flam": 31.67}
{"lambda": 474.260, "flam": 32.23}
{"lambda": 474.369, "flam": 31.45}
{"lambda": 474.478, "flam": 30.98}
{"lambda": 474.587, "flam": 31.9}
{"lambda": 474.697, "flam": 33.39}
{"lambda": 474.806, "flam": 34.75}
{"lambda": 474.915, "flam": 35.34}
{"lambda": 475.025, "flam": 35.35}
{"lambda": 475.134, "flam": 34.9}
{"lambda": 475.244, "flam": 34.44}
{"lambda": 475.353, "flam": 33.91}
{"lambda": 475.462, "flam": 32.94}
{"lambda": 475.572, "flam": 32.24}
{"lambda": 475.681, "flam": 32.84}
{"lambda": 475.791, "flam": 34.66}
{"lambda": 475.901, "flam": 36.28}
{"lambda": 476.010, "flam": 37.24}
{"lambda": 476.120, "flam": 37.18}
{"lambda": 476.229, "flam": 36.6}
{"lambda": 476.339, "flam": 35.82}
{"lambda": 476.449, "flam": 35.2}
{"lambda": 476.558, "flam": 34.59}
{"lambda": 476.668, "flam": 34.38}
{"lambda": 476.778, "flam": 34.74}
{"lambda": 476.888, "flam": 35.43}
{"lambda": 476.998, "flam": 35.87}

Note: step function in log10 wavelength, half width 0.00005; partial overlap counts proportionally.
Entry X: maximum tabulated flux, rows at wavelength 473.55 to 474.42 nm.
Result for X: 40.07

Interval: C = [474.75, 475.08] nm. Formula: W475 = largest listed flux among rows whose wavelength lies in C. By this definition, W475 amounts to 35.35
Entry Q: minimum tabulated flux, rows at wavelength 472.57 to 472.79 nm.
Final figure 31.68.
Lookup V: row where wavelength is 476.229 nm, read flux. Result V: 36.6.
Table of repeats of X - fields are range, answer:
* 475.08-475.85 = 34.9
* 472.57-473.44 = 45.32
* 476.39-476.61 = 35.2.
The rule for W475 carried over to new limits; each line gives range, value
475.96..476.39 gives 37.24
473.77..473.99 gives 30.03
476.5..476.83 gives 34.74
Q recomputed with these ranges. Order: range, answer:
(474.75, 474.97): 34.75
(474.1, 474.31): 31.67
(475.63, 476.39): 32.84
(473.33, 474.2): 28.62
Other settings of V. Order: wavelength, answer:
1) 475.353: 33.91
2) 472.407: 34.14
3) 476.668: 34.38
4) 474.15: 31.67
